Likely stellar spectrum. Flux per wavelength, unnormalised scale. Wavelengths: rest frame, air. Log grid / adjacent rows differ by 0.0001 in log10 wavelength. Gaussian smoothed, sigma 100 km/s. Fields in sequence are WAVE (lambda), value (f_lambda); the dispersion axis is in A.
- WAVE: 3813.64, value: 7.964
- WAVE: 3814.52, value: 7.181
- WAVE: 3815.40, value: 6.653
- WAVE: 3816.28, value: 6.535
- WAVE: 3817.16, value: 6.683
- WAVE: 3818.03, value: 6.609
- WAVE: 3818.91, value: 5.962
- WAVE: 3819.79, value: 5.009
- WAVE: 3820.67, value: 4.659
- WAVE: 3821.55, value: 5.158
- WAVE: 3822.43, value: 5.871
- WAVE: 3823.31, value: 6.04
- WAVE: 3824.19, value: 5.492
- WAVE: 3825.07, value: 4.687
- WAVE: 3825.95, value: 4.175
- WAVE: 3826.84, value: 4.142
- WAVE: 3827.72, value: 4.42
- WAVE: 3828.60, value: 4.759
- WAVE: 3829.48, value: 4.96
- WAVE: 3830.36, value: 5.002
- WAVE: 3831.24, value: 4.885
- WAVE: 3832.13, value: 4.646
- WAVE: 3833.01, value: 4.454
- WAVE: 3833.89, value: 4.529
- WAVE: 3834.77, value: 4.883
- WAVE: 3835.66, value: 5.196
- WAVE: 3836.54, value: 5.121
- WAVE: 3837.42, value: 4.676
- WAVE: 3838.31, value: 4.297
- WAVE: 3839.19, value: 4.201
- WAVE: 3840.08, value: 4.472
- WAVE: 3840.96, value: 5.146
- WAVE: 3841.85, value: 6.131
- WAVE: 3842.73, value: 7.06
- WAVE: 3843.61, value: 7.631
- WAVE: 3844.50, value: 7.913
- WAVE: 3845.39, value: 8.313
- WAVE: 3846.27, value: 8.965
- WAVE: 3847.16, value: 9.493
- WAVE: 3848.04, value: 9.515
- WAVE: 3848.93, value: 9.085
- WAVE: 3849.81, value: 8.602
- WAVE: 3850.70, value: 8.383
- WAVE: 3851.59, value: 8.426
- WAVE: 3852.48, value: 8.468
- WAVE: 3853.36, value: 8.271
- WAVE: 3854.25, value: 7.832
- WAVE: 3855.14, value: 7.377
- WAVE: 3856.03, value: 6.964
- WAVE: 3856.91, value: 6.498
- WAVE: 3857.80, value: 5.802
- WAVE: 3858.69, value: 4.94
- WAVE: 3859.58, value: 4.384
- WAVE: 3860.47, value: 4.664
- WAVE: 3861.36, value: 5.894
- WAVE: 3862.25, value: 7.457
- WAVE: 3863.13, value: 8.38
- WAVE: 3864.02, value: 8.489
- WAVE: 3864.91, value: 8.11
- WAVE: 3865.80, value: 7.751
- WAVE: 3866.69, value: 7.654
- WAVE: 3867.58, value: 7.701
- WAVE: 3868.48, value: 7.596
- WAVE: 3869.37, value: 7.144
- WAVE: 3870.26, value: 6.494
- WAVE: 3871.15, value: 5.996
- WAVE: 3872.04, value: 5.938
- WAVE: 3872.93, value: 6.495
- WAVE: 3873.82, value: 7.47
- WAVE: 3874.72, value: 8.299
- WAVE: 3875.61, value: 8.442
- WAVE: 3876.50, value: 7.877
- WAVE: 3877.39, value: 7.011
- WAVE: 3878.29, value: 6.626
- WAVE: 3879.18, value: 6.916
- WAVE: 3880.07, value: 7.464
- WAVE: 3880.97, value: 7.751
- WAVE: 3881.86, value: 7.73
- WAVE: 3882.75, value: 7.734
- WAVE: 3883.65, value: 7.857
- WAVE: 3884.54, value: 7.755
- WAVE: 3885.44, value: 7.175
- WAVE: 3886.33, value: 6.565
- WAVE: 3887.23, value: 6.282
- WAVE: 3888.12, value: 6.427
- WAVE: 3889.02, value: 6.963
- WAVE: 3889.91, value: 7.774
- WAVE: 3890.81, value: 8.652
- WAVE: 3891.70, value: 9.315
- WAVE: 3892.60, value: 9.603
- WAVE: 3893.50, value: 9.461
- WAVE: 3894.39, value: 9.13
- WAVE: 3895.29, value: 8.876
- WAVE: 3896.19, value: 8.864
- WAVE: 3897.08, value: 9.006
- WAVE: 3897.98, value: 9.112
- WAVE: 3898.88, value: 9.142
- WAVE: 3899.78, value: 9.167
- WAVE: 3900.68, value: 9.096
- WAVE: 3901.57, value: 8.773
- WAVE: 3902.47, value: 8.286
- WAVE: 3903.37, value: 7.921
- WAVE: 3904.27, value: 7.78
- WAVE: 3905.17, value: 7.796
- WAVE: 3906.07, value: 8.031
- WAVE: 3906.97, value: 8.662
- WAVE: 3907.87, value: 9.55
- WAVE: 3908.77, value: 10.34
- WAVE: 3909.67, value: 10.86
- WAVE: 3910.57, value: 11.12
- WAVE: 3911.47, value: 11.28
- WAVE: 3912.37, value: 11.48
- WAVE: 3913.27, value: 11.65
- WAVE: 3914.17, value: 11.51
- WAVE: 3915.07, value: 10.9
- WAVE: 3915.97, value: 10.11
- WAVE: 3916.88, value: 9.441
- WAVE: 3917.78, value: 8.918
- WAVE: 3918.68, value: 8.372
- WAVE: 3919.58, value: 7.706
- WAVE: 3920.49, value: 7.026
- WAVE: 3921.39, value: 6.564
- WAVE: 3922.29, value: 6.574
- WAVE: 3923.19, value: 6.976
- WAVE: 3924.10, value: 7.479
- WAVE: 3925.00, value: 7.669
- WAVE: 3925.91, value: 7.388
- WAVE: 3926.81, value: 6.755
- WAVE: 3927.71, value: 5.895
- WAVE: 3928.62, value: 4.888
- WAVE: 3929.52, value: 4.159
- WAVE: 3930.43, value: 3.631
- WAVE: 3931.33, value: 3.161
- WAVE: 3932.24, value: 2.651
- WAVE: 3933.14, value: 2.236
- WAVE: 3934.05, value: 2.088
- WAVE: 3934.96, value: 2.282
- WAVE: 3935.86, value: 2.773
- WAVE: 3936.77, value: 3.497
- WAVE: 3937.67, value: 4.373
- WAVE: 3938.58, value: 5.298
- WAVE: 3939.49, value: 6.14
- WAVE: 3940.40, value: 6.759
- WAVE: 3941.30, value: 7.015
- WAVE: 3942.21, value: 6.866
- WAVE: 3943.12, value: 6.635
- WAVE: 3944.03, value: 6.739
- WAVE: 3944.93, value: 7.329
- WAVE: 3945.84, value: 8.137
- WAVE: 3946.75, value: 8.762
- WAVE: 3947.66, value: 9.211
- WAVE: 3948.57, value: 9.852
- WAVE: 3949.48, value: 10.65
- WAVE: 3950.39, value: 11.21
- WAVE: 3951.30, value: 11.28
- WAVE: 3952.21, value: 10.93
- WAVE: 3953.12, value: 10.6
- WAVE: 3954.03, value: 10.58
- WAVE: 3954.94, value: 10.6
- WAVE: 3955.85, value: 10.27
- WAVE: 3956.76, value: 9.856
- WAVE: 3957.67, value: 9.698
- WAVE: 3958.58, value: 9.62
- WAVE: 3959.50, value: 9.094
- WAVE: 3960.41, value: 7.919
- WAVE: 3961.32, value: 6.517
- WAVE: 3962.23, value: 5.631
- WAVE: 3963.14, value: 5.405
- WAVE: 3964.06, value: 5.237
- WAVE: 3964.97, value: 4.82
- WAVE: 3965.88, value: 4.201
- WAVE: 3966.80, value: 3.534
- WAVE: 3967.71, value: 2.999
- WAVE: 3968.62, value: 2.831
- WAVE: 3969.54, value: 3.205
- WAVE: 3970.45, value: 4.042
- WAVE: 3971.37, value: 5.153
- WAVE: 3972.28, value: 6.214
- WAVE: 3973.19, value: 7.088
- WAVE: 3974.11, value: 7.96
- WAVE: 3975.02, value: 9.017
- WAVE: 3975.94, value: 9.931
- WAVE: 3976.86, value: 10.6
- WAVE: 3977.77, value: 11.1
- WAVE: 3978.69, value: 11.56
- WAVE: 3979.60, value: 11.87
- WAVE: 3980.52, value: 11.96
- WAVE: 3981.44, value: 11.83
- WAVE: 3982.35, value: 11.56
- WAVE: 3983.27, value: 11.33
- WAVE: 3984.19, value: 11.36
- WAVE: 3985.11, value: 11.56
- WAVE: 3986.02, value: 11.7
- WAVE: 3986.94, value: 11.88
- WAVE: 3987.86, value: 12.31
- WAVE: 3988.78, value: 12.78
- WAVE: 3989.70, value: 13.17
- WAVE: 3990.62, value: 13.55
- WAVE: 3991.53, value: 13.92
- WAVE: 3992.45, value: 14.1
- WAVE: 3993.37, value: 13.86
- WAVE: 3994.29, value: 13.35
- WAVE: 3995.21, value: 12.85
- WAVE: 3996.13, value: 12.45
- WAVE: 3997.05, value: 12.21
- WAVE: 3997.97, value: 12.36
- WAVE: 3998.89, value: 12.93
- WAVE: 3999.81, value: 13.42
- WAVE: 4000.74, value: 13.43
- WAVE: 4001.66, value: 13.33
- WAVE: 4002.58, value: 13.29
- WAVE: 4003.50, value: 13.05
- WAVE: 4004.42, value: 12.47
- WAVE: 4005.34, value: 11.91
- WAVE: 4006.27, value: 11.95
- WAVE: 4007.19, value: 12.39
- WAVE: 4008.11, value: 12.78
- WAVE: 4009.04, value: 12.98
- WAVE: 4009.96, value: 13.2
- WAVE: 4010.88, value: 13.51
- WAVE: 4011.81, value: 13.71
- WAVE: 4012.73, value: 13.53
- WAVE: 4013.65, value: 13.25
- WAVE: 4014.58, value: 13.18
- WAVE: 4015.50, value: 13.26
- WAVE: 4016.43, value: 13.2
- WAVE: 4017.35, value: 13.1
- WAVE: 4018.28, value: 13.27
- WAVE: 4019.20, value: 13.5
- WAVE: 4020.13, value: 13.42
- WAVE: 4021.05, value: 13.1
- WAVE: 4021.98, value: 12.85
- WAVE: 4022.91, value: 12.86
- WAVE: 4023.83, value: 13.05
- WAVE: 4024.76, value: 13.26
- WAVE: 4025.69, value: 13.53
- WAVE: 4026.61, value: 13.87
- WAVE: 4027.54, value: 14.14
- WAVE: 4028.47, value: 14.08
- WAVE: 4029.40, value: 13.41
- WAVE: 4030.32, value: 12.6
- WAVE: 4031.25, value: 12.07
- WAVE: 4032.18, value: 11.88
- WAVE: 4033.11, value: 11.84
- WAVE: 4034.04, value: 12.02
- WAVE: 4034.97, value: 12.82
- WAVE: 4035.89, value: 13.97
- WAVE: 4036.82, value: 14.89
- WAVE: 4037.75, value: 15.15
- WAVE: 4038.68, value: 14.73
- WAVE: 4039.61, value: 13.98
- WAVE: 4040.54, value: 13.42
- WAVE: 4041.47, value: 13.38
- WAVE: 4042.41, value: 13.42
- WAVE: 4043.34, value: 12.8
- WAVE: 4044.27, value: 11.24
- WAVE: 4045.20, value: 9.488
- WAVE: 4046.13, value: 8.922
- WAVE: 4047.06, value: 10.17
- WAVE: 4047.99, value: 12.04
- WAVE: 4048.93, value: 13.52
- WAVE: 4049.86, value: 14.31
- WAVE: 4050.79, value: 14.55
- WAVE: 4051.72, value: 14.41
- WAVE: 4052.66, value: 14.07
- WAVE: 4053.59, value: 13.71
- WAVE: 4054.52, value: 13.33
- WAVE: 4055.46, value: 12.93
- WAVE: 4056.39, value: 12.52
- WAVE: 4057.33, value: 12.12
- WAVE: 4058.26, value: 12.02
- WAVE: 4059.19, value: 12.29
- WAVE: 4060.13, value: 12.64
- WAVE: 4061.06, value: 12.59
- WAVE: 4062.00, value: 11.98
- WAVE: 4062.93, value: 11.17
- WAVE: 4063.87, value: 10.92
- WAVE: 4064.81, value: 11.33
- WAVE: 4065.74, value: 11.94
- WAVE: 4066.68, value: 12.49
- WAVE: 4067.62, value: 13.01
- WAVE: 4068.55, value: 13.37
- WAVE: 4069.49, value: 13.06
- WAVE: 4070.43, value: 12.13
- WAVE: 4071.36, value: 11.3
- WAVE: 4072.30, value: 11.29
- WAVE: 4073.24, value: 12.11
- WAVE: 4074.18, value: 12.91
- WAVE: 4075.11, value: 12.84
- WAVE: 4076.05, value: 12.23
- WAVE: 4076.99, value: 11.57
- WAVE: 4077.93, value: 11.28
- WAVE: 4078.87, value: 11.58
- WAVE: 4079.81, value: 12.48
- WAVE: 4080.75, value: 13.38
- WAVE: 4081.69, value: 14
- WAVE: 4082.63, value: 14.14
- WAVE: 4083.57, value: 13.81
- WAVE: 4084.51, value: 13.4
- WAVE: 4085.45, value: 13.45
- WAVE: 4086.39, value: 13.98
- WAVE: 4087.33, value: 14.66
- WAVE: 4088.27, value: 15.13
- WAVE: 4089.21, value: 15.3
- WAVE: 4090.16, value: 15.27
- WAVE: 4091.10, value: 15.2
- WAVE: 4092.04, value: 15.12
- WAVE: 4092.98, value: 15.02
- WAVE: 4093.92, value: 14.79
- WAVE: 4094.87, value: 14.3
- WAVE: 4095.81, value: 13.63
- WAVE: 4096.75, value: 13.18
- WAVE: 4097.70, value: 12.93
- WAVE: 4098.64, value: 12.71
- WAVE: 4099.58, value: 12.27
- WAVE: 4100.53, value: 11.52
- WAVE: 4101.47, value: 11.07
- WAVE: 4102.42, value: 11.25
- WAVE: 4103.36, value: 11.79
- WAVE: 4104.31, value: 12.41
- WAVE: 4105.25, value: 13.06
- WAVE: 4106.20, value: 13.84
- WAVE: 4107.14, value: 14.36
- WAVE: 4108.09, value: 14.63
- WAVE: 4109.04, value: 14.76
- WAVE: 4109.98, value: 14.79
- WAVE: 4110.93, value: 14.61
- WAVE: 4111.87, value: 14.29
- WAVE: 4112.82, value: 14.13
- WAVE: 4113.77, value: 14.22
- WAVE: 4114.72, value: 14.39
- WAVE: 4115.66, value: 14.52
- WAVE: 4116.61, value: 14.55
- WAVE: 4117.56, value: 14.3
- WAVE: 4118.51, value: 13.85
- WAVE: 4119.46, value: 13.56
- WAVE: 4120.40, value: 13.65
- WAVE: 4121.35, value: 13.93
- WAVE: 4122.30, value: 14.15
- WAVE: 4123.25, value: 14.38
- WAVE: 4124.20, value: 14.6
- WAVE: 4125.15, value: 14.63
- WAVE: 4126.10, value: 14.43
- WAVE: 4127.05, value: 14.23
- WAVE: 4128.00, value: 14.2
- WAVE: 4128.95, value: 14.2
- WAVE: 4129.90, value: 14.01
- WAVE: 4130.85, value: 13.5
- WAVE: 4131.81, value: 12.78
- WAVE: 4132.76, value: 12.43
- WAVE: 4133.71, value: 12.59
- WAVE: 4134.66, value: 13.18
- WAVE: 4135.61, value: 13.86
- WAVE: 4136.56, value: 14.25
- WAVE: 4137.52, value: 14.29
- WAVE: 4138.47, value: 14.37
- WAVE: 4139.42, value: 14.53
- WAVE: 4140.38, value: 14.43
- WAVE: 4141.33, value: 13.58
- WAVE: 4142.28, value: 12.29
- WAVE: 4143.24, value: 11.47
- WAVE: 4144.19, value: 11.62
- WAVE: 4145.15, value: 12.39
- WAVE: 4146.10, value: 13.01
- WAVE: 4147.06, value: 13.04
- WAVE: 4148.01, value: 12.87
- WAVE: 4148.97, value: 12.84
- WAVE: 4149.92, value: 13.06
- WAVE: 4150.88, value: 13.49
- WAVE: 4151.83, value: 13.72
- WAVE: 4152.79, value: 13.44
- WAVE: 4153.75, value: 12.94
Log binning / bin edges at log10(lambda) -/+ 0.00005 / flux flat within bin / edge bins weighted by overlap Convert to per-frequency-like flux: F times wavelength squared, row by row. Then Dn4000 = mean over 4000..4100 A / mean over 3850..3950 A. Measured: 1.88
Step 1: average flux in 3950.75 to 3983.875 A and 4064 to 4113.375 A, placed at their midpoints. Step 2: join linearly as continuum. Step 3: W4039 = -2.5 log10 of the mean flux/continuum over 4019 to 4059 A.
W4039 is -0.165 mag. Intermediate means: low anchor 8.25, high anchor 13.2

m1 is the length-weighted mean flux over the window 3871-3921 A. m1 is 8.51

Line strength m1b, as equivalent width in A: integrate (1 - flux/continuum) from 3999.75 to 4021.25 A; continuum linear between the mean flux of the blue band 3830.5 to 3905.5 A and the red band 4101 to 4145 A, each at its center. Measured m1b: -4.4 A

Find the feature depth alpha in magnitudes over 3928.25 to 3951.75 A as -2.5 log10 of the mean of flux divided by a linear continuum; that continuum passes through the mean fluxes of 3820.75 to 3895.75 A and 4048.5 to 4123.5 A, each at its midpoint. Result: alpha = 0.45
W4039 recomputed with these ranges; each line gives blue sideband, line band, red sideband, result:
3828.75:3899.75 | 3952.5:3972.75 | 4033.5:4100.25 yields 0.42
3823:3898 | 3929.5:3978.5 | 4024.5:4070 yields 0.40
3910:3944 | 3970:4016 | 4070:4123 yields -0.25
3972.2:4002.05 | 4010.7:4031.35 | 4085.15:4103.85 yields -0.08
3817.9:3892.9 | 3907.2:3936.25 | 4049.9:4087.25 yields 0.16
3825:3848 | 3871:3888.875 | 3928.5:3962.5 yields -0.16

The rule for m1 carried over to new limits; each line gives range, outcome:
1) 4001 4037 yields 13.1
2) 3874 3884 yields 7.6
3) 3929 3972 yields 6.5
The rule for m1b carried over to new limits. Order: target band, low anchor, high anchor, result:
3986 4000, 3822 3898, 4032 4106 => -2.9 A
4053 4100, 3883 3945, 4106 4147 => -2.5 A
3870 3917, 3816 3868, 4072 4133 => -4.2 A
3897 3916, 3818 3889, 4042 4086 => -3.7 A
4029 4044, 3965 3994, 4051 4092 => -2.0 A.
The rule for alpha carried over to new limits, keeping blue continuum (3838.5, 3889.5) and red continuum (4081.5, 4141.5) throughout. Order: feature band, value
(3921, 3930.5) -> 0.375 mag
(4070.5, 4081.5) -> 0.068 mag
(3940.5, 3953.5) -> 0.070 mag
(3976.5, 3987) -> -0.113 mag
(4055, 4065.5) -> 0.040 mag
